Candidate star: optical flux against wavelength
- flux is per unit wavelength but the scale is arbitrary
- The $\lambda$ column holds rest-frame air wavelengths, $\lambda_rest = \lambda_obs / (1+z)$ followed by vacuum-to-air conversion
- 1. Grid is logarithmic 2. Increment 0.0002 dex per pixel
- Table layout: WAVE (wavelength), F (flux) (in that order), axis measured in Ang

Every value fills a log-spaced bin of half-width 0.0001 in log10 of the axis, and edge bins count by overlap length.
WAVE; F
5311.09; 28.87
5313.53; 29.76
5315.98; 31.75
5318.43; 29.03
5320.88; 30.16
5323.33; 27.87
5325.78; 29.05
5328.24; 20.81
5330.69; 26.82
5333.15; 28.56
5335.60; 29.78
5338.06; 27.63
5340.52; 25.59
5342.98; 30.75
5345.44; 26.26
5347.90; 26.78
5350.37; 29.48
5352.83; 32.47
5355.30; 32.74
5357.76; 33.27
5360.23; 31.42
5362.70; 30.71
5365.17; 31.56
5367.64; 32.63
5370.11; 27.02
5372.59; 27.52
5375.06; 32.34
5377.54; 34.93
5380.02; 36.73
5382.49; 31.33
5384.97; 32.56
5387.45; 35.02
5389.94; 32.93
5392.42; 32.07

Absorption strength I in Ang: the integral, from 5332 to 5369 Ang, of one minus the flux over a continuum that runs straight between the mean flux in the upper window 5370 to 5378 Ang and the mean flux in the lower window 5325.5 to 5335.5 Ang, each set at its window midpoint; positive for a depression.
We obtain -2.2 Ang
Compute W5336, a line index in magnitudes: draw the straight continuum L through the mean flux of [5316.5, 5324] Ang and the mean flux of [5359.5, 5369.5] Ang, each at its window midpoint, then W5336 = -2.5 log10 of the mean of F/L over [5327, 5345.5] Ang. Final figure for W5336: 0.11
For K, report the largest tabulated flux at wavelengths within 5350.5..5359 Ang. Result 33.27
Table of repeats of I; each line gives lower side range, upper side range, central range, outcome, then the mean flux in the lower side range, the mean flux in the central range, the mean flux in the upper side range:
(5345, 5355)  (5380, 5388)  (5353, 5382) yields -0.5 Ang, 29.3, 31.9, 33.4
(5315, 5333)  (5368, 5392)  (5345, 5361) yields -0.2 Ang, 27.9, 30.5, 32.3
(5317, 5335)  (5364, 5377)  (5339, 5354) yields 0.2 Ang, 27.6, 28.5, 30.5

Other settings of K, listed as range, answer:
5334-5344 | 30.75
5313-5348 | 31.75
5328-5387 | 36.73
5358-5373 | 32.63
